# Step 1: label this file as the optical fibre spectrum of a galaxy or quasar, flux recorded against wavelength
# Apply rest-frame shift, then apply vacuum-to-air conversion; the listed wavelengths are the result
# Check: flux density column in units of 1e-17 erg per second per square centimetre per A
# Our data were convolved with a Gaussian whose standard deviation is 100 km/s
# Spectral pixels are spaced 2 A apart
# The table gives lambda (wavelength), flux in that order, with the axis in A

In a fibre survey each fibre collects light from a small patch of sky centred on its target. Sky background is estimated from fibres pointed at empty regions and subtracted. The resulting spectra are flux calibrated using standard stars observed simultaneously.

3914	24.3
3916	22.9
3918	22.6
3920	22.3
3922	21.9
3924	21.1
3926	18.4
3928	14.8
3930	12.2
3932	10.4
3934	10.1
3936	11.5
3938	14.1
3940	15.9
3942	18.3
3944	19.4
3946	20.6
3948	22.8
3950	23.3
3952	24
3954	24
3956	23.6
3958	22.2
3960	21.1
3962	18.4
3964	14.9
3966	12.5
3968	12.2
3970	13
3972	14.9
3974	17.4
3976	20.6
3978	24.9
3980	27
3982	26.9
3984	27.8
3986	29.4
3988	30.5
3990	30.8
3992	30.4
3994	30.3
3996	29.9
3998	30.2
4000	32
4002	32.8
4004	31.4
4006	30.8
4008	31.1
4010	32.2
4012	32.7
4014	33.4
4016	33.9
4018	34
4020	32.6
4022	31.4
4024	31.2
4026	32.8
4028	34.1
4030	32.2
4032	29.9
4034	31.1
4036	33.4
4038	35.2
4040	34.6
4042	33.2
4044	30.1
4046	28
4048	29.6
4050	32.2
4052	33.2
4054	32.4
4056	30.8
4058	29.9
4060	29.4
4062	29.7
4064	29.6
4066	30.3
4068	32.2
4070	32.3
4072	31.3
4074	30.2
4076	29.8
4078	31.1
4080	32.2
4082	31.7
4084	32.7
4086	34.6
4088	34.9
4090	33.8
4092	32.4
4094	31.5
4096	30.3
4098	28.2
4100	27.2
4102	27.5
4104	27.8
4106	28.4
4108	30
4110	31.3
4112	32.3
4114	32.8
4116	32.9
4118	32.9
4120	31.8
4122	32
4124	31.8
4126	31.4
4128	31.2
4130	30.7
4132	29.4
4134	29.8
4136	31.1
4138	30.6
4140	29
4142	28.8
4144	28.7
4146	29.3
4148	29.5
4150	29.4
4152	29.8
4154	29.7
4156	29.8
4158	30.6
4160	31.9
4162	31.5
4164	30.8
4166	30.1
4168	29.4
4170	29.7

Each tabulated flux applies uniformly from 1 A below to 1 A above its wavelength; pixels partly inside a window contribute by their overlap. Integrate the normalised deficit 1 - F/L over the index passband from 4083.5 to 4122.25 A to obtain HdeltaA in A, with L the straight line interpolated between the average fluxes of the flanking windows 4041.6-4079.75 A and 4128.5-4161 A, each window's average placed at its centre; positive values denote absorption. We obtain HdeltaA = -1.1 A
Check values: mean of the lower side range 30.8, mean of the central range 31.2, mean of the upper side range 29.9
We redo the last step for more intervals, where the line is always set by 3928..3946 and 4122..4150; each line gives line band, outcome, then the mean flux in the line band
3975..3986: -4.9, 25.8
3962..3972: 1.7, 13.8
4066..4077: -2.7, 31.1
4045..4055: -3.3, 31.1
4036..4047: -4.7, 32.3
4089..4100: -1.7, 30.9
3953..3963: -3.6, 21.9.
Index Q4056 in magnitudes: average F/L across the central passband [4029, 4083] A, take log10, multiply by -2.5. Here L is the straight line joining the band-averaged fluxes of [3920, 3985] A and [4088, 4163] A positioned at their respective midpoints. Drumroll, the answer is -0.21 mag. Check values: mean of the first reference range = 18.8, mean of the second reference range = 30.5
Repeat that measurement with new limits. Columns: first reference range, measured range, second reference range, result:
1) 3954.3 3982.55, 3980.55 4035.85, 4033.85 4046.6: -0.19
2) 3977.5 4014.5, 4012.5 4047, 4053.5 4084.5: -0.06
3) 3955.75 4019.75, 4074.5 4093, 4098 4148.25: -0.12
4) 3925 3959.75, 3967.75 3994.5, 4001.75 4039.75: 0.05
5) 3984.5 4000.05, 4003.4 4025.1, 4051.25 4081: -0.06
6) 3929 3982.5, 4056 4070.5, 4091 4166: -0.18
